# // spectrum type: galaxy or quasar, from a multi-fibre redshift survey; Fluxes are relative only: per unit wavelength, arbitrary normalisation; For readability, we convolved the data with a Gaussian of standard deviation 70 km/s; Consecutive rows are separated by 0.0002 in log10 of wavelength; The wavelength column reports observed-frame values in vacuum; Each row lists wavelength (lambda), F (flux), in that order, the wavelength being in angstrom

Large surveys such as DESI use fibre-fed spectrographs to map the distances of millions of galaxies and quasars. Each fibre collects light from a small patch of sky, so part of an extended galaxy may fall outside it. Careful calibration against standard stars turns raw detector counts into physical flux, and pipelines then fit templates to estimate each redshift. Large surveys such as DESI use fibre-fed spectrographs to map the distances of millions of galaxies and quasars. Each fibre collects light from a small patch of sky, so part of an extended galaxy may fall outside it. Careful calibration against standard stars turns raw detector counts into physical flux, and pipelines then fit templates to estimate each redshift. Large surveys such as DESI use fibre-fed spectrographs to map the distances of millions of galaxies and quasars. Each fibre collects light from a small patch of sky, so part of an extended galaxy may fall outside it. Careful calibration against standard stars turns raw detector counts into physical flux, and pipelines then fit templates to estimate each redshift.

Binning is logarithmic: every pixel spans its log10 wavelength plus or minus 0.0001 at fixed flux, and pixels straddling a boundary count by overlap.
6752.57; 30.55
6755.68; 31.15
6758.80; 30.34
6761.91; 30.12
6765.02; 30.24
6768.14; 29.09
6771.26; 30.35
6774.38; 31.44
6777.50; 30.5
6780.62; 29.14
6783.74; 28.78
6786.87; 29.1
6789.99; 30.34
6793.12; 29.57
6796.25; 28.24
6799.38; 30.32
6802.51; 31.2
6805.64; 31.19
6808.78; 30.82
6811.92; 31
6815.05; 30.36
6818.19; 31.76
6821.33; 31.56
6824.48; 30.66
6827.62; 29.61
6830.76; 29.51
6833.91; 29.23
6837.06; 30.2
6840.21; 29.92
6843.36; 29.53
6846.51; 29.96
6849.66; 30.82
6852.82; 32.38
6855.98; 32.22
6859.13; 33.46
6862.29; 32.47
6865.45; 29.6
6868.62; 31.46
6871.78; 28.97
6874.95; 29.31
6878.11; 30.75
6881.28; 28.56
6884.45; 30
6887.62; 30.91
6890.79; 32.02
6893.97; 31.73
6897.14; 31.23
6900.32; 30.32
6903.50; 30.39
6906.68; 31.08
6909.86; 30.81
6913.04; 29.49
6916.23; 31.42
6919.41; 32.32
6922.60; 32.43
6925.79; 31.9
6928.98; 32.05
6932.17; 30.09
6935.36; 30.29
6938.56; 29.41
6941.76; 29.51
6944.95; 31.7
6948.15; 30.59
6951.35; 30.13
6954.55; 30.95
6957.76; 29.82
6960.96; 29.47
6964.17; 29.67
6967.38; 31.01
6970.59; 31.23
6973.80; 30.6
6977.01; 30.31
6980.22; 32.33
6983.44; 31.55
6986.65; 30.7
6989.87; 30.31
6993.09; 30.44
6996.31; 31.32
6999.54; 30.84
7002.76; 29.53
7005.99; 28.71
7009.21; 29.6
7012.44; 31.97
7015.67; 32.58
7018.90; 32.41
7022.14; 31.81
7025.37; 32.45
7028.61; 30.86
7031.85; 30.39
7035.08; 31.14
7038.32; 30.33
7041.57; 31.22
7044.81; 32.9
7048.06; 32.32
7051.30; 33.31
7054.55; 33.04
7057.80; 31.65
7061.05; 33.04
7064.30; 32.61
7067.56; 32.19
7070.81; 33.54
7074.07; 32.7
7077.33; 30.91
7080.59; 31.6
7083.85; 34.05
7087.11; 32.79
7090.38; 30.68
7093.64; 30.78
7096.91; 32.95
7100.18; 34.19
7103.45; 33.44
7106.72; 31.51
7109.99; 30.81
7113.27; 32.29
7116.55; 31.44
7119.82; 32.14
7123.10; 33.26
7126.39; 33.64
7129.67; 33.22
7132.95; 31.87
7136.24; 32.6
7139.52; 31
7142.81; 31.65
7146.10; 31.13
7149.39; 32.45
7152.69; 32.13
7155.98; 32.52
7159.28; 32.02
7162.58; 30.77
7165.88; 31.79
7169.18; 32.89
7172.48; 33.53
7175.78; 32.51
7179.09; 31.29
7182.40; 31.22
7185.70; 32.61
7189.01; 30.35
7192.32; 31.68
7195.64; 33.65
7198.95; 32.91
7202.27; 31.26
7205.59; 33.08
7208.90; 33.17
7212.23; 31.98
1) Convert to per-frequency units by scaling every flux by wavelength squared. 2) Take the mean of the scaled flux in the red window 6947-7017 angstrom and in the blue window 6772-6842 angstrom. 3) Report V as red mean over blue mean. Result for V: 1.1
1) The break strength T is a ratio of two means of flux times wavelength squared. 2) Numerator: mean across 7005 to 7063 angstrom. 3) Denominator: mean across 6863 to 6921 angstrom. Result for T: 1.1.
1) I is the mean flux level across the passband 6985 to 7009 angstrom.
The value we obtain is 30.2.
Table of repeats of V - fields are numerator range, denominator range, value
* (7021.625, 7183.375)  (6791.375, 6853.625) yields 1.15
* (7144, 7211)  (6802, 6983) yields 1.13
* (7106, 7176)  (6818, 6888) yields 1.14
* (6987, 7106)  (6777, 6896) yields 1.11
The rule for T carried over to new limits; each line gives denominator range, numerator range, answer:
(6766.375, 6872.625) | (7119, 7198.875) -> 1.16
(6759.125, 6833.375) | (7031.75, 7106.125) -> 1.16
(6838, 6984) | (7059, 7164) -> 1.11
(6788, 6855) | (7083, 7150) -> 1.15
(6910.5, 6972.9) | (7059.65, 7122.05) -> 1.10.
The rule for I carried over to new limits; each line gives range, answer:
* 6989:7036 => 31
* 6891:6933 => 31.2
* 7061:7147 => 32.3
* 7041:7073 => 32.6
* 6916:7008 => 30.7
